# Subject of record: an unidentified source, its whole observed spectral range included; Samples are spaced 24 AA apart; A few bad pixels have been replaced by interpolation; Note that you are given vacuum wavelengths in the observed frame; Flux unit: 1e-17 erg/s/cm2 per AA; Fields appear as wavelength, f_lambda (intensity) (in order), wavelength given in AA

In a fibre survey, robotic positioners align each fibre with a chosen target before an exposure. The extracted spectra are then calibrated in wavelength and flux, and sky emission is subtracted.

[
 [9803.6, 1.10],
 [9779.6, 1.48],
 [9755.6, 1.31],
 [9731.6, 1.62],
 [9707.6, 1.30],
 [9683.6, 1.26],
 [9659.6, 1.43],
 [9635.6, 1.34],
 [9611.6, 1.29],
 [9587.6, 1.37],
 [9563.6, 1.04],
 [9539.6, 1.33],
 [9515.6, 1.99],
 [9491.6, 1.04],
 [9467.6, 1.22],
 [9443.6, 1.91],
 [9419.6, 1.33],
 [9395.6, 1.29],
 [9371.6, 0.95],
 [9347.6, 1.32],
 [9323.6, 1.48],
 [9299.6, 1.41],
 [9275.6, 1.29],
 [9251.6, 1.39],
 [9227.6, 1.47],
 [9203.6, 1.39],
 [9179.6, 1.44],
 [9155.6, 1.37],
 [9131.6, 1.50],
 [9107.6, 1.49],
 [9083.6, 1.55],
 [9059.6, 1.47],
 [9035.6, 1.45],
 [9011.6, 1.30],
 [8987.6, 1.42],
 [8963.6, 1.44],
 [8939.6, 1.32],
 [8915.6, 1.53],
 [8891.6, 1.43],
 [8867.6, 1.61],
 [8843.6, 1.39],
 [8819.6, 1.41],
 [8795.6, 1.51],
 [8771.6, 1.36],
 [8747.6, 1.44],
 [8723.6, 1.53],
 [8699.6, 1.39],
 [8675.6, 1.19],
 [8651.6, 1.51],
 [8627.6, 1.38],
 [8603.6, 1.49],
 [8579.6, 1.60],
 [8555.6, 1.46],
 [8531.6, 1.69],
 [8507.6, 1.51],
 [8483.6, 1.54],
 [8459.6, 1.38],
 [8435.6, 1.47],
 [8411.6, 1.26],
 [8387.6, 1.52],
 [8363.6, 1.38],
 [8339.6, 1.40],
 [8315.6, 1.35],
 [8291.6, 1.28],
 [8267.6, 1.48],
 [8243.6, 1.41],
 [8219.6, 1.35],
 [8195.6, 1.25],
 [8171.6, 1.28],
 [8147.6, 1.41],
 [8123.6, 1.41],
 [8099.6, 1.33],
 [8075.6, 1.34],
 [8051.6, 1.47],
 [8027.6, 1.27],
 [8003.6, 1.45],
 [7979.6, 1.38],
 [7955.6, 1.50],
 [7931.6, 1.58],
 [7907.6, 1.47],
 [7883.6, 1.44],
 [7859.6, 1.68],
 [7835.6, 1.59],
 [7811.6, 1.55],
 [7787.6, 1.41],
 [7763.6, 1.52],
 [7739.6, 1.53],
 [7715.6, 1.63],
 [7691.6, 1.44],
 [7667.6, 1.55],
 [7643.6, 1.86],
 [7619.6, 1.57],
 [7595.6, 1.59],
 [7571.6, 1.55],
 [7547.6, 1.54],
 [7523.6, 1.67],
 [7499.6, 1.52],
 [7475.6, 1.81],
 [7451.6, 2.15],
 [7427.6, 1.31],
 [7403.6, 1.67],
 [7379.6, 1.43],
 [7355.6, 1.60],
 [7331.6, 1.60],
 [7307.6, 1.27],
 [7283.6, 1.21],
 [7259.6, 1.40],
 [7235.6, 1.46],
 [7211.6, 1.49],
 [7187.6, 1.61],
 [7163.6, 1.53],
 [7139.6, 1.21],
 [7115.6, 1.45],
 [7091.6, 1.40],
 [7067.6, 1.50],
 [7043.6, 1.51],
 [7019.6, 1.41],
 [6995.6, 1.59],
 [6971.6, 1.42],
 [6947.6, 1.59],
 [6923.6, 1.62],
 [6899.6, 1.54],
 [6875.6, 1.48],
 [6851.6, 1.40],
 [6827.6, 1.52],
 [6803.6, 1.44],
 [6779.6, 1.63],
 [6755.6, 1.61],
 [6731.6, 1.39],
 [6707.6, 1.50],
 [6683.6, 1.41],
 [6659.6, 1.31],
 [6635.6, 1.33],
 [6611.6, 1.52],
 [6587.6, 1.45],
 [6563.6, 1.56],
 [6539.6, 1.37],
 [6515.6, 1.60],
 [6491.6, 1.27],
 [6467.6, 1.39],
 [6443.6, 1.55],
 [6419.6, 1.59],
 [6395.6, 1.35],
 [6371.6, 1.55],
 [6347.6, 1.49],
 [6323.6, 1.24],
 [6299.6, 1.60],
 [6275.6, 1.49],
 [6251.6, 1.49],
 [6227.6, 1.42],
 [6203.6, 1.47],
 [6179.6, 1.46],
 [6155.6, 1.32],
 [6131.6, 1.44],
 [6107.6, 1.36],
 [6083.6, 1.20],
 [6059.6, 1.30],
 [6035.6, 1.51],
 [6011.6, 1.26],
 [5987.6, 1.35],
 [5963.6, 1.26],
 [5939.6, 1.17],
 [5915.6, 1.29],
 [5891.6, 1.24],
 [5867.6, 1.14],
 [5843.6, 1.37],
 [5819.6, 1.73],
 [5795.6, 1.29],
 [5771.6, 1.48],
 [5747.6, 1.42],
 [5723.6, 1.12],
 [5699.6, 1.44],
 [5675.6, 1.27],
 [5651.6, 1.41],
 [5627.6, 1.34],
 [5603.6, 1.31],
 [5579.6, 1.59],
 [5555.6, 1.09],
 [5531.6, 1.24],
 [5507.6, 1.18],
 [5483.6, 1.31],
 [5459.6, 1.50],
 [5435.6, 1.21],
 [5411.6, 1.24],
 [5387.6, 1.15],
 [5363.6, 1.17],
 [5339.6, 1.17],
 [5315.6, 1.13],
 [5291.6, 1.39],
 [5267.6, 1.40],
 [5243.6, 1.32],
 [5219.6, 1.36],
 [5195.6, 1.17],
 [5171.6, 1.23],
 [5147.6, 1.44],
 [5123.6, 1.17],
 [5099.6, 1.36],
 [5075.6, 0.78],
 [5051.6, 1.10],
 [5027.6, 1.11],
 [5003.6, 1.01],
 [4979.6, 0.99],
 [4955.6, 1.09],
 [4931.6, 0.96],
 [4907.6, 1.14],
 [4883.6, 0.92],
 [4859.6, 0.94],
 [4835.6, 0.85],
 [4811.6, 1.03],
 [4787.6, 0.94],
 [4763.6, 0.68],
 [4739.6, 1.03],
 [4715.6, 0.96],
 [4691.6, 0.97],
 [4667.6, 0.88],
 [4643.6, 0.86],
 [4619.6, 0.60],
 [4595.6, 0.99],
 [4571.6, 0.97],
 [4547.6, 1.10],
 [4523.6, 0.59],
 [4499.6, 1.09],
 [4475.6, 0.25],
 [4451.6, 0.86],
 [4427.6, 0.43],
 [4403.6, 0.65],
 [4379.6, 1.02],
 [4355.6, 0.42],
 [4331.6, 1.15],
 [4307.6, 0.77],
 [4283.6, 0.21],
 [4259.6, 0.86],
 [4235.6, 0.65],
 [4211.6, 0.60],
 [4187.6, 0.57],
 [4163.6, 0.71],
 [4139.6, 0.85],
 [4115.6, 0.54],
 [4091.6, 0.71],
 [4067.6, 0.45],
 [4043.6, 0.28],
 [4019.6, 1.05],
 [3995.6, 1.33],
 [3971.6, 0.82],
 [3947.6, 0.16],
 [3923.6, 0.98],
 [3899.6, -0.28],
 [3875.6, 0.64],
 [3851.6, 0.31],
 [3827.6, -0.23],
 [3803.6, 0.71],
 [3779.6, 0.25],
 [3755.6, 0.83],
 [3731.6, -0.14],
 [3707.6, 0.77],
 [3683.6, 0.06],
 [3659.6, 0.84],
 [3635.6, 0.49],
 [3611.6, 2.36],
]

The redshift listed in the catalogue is 0.136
